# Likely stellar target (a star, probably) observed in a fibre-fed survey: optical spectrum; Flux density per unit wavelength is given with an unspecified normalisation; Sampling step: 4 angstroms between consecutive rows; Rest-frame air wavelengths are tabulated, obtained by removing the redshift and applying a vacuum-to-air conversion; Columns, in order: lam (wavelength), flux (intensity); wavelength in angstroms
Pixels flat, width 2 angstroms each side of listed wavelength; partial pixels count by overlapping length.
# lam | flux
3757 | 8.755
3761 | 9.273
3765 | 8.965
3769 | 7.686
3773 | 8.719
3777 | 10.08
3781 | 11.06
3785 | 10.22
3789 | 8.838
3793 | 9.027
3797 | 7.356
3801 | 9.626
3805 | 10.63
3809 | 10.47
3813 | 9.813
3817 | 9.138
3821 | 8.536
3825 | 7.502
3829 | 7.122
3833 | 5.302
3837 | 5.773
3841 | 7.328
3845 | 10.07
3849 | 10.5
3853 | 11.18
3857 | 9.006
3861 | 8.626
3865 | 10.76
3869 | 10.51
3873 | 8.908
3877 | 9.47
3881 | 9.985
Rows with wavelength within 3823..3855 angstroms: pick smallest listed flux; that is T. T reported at 5.302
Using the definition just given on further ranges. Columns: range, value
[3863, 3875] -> 8.908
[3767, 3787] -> 7.686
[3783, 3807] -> 7.356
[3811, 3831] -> 7.122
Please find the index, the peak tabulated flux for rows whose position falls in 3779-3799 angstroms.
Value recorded 11.06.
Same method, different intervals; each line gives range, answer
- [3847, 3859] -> 11.18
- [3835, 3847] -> 10.07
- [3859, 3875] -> 10.76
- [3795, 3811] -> 10.63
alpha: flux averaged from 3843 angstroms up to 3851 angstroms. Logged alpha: 10.3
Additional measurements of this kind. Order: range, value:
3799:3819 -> 9.94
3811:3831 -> 8.42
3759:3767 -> 9.12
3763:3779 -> 8.86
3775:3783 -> 10.6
